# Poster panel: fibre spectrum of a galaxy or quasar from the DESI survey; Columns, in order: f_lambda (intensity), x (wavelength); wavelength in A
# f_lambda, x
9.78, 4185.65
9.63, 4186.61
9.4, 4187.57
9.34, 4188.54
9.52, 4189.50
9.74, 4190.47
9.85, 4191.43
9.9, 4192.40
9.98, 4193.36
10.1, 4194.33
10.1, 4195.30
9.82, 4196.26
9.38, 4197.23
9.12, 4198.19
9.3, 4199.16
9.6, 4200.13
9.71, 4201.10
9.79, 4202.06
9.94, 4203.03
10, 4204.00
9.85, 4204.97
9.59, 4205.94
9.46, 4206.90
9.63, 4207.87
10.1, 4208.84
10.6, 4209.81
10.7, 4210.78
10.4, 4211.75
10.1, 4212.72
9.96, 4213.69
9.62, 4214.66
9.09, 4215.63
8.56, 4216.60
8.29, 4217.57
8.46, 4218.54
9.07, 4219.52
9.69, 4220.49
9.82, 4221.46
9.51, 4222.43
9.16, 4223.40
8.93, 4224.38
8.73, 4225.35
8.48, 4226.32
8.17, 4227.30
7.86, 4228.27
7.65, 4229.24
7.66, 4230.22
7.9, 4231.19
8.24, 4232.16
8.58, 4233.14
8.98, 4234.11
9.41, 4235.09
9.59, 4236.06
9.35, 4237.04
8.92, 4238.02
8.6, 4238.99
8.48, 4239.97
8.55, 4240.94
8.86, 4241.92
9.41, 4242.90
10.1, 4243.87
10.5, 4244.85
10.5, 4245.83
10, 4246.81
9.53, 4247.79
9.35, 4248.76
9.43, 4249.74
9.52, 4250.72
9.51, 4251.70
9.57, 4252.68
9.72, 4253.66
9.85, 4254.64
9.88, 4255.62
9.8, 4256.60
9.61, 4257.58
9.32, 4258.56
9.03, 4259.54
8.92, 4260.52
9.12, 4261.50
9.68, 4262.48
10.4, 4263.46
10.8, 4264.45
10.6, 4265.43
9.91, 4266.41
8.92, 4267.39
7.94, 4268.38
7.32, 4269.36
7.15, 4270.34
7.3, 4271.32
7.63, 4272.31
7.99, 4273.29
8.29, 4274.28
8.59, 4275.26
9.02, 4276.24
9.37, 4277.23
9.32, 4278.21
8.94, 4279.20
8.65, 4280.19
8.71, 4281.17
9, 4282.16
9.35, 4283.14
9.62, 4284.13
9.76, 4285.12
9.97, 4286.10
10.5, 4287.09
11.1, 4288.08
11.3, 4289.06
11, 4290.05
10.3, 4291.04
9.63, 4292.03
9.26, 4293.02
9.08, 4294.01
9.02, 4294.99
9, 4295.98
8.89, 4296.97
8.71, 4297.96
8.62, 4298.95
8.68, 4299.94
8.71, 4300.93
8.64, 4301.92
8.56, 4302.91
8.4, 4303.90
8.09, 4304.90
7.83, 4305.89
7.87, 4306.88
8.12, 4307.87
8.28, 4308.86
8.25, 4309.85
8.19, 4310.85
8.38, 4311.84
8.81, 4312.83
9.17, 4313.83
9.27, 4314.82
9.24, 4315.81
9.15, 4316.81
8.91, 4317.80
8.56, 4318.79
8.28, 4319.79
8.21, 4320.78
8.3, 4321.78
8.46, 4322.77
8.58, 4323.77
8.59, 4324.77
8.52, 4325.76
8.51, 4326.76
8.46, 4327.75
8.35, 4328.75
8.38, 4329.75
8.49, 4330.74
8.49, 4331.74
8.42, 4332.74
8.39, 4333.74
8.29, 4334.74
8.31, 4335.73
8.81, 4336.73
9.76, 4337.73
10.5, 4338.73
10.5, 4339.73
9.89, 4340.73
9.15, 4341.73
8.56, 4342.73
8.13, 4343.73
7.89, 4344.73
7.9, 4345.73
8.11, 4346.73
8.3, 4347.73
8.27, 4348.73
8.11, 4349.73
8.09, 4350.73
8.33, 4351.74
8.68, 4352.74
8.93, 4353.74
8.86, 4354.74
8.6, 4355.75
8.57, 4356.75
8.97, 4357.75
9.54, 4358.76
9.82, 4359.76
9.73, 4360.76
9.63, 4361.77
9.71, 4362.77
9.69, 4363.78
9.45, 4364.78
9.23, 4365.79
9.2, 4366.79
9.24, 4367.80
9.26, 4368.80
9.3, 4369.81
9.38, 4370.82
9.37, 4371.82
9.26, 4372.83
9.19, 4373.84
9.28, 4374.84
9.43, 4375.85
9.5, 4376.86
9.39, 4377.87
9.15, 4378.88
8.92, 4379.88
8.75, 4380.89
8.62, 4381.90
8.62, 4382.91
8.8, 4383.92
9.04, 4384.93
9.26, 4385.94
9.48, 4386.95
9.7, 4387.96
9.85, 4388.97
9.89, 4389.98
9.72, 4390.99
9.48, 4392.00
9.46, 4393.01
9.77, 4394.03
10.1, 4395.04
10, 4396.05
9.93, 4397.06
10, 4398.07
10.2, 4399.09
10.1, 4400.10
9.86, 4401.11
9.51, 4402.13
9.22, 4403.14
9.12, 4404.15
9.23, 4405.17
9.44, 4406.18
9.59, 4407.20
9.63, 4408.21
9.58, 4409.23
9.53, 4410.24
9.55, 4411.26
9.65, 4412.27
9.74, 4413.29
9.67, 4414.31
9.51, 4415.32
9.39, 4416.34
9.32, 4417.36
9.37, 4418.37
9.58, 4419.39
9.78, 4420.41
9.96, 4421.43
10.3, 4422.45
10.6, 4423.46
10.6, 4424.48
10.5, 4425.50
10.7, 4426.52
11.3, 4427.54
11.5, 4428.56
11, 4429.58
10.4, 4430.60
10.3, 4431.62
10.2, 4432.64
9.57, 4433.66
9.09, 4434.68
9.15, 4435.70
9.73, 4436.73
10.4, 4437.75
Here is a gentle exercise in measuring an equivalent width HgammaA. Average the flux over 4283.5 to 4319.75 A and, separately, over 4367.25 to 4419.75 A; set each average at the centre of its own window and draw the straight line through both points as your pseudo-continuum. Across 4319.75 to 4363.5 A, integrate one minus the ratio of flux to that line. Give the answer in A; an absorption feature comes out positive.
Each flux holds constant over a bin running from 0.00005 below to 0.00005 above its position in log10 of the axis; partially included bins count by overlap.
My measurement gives 2.3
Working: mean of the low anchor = 9.07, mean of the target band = 8.75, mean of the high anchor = 9.46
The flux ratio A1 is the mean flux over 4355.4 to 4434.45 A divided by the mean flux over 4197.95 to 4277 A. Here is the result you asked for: 1.05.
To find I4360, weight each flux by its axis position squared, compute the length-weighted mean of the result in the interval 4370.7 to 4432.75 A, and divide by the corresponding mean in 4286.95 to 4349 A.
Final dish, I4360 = 1.1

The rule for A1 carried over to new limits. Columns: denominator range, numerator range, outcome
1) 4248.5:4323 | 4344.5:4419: 1.03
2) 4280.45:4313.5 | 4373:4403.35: 1.04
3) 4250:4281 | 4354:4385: 1.01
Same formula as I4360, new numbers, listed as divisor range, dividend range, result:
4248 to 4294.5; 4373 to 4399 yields 1.06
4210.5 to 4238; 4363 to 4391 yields 1.11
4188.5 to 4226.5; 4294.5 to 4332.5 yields 0.94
